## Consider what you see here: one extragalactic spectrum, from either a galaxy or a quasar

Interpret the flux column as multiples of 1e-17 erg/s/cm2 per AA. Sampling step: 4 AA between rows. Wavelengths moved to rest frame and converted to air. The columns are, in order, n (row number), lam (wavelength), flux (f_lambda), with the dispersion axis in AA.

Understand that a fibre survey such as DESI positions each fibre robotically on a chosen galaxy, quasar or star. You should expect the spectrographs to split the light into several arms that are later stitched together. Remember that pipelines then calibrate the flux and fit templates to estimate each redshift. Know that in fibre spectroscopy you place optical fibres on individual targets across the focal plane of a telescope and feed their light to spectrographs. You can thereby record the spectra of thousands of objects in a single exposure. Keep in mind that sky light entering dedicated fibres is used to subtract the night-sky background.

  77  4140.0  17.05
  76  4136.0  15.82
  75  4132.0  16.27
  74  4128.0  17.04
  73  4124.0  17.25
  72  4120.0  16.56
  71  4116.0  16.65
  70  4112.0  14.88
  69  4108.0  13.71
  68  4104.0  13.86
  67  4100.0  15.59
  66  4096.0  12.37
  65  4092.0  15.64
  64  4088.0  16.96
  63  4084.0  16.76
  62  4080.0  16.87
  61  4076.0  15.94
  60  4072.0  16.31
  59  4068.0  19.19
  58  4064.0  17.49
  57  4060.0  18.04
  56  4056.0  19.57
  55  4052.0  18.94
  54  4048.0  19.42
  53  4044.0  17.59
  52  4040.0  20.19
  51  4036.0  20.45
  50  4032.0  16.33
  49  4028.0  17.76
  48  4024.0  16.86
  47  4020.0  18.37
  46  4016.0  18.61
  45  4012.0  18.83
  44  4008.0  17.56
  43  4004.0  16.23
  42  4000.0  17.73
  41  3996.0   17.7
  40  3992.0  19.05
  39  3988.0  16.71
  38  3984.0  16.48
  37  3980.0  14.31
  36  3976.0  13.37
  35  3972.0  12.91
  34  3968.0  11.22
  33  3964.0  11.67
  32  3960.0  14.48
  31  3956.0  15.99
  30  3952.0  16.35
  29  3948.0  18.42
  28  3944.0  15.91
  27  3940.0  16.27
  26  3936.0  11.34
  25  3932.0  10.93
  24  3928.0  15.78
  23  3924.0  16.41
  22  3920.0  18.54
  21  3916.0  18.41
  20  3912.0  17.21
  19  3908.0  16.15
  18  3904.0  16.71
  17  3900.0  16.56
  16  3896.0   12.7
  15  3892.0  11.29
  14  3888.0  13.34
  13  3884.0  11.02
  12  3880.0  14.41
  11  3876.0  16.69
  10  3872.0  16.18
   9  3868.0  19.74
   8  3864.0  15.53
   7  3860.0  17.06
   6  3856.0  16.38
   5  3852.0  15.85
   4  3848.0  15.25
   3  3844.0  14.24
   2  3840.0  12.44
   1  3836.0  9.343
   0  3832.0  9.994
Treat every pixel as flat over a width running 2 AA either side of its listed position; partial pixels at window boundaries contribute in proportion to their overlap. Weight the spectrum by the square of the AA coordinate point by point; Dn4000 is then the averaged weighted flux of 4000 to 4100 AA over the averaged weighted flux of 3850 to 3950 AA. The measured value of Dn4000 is 1.2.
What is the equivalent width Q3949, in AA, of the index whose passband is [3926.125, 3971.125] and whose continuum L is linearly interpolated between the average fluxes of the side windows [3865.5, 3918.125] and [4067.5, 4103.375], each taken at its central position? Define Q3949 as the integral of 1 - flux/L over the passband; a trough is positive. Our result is 3.5 AA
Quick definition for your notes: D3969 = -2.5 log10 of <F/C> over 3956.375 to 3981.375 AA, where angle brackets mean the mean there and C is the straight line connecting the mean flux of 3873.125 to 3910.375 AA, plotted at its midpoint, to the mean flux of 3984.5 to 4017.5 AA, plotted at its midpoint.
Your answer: 0.26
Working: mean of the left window 14.4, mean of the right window 17.7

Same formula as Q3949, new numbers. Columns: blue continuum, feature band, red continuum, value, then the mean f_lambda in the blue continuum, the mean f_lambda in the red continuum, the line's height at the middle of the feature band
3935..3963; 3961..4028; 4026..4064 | 3.7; 15.5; 18.6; 17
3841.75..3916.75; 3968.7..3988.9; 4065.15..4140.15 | 1.7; 15.5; 16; 15.7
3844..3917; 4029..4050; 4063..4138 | -3.8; 15.5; 16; 15.9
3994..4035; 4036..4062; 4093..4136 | -3.3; 17.7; 15.4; 16.9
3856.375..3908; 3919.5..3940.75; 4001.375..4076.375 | 2.0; 15.2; 18.1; 16.1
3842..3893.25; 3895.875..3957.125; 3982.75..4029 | 1.1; 15.2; 17.7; 16.3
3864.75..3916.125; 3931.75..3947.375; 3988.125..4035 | 1.9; 15.3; 17.7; 16.3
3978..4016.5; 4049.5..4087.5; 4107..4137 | -2.4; 17.3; 16.1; 16.6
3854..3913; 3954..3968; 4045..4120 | 1.9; 15.4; 16.6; 15.8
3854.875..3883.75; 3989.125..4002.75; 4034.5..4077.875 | -0.2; 16.2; 18.5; 17.7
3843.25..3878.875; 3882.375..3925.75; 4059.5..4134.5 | 2.6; 16.4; 16.1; 16.3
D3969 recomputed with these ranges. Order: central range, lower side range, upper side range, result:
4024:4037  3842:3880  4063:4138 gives -0.109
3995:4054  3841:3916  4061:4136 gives -0.148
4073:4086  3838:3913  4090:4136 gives -0.074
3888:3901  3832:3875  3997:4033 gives 0.182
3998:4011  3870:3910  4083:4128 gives -0.152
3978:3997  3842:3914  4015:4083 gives 0.020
